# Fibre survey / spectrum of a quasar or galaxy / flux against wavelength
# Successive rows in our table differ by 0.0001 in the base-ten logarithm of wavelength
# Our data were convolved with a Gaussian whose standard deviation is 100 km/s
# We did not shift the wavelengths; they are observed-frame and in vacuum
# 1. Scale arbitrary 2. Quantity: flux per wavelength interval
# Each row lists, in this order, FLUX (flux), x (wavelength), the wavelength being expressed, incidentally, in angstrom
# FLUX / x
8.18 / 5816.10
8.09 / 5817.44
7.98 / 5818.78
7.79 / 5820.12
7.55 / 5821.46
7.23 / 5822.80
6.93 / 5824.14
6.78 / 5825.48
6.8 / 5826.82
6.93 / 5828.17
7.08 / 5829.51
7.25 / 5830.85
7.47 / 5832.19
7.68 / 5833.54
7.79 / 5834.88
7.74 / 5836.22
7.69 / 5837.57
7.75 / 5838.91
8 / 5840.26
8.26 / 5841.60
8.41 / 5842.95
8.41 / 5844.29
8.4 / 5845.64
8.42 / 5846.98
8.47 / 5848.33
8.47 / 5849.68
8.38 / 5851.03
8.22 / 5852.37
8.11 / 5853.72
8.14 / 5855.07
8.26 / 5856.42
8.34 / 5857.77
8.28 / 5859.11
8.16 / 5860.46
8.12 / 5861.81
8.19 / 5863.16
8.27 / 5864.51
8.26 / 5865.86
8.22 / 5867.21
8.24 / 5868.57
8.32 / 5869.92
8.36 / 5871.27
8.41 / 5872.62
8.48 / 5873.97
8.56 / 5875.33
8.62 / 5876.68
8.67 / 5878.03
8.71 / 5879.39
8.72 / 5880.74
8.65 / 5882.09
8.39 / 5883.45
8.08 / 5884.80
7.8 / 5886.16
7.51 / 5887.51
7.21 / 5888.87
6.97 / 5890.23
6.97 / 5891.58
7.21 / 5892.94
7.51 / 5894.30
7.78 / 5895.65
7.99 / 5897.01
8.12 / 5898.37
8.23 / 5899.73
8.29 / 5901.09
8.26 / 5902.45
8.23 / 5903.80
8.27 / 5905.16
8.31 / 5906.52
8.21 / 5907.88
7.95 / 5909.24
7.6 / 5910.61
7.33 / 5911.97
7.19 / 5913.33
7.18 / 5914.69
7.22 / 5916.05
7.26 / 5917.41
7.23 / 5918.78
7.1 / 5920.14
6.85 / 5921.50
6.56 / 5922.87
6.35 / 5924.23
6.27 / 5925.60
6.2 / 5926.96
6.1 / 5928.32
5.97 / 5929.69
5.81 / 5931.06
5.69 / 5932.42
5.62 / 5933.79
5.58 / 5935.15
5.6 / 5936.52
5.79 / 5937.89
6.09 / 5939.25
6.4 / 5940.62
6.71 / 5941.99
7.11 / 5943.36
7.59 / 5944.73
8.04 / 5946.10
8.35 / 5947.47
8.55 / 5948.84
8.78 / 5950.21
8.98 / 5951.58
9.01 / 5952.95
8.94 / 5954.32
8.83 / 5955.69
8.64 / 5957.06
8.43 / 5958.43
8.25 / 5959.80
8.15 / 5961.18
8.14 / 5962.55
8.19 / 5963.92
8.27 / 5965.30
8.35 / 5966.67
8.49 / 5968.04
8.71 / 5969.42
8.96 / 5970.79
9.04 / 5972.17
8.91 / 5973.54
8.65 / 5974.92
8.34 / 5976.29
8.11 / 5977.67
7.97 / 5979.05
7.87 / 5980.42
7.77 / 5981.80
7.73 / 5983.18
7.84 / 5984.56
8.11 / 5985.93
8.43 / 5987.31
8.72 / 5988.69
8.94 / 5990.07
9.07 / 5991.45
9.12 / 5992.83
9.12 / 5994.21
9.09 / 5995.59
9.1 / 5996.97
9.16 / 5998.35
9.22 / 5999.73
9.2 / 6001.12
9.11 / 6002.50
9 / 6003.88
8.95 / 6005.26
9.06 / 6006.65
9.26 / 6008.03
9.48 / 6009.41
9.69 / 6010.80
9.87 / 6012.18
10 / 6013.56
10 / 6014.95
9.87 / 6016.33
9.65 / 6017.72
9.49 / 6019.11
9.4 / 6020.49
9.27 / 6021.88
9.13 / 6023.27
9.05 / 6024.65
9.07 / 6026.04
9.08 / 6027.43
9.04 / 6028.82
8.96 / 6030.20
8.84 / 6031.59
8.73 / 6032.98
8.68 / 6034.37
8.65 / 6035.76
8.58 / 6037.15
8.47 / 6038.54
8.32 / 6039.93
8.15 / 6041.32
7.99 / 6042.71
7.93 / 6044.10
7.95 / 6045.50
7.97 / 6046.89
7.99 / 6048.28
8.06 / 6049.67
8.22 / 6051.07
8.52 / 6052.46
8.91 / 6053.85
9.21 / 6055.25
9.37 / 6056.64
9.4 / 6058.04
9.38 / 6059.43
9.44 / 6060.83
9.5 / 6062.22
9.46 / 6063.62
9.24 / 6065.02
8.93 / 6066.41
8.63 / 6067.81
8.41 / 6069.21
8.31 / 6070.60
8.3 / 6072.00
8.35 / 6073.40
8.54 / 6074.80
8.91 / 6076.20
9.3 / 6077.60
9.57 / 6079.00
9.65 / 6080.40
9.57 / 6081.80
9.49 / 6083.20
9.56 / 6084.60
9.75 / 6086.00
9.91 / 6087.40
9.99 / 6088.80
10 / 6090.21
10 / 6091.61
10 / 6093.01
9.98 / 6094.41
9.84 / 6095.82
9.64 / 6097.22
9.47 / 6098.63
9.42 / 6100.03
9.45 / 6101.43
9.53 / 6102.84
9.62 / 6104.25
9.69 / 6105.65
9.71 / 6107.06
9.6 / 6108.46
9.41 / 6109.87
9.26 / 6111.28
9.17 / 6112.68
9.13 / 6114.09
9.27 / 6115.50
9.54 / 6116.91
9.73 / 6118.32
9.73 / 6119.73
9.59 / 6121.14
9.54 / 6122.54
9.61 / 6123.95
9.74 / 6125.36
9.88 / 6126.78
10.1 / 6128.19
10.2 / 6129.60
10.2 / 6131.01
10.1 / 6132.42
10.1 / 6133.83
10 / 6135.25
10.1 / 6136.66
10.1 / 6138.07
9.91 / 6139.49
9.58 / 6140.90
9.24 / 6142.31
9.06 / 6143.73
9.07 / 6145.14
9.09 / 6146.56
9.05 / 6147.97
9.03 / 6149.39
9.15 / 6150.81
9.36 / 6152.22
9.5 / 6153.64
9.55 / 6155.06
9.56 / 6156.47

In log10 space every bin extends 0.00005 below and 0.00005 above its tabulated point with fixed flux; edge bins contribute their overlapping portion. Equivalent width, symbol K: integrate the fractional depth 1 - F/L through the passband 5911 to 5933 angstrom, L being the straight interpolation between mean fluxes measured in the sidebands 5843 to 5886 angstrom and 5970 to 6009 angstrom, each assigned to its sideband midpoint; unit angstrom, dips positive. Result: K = 4.8 angstrom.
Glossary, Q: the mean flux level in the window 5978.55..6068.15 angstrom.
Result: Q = 8.89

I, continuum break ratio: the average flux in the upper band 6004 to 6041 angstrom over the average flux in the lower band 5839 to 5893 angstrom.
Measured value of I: 1.1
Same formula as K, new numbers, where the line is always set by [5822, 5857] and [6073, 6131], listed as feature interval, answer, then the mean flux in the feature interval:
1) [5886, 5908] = 1.05 angstrom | 7.81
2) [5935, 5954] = 2.49 angstrom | 7.41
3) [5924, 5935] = 3.20 angstrom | 5.97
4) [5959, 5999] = 1.15 angstrom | 8.5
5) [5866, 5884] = -0.97 angstrom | 8.48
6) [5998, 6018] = -1.08 angstrom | 9.43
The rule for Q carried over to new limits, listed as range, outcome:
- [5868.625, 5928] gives 7.74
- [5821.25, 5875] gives 7.96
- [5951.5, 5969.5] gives 8.51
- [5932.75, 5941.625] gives 5.87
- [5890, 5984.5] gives 7.62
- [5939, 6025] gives 8.68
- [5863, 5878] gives 8.38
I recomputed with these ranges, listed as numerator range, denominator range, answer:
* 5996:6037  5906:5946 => 1.37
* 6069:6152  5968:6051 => 1.08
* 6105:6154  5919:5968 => 1.31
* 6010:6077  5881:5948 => 1.23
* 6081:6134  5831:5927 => 1.23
